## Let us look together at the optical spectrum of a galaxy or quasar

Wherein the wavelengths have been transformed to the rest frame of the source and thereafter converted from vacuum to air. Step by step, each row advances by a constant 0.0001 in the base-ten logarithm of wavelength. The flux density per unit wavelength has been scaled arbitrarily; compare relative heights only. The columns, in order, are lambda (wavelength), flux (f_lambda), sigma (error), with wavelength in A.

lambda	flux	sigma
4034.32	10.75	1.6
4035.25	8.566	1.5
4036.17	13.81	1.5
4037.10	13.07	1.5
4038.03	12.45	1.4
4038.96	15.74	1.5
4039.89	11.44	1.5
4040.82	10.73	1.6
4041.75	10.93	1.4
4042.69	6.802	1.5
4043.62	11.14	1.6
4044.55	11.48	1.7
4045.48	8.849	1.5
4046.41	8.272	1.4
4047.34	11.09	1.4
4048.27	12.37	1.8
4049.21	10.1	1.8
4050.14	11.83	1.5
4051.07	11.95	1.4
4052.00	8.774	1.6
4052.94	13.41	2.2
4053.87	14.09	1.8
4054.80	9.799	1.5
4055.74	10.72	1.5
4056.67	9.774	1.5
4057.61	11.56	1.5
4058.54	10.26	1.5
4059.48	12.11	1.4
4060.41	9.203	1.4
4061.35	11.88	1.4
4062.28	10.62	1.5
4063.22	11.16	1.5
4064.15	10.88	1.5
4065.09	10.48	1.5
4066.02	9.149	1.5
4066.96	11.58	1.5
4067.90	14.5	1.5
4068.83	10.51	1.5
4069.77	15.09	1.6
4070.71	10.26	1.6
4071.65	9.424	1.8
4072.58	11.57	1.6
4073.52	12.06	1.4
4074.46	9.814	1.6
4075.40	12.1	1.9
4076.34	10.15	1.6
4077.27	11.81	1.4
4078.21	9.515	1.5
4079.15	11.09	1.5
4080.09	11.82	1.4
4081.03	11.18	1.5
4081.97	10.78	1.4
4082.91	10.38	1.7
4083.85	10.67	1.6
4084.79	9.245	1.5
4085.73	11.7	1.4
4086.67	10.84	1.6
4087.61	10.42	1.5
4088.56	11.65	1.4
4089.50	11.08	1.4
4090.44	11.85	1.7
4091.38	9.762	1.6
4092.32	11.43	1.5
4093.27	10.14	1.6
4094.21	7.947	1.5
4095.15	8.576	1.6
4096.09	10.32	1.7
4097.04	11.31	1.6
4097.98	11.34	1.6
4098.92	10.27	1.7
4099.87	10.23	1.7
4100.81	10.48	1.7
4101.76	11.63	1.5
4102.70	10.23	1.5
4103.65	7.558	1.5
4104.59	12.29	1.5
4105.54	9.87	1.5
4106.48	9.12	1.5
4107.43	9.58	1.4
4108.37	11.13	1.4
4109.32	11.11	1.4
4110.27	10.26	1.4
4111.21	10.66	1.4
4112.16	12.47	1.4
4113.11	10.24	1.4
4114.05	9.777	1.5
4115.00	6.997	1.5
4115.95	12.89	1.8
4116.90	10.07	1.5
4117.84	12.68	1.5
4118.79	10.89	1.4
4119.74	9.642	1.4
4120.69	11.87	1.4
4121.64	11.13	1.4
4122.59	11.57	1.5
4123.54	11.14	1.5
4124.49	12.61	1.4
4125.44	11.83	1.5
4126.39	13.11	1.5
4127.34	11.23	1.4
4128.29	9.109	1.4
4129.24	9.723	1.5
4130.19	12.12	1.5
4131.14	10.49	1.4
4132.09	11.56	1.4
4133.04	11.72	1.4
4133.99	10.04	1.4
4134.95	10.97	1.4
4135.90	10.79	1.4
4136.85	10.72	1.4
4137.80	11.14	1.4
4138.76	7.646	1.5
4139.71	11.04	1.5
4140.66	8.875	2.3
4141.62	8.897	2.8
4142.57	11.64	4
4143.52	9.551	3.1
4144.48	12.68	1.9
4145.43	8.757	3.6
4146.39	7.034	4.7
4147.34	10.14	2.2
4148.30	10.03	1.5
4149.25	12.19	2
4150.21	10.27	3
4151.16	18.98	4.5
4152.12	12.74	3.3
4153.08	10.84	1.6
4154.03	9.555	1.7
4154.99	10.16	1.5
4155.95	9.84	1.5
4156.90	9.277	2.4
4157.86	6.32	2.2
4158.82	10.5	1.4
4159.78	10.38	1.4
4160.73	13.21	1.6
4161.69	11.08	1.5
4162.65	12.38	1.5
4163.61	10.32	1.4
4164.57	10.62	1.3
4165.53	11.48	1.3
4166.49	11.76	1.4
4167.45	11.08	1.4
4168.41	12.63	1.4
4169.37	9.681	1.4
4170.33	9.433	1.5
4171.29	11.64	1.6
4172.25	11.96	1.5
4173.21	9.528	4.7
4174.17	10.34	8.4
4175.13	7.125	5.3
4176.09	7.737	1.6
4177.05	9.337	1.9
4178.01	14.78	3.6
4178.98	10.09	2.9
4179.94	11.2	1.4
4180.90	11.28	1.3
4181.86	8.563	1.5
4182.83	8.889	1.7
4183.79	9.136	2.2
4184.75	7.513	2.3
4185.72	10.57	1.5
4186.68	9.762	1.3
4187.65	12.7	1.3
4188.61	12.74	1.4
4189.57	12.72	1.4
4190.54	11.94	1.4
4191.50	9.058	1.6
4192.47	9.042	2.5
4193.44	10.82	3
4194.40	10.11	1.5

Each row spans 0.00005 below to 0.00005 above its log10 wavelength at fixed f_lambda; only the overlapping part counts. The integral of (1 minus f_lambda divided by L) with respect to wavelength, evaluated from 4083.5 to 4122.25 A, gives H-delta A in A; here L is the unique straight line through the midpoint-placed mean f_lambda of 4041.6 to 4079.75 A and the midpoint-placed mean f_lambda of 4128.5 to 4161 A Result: 0.8 A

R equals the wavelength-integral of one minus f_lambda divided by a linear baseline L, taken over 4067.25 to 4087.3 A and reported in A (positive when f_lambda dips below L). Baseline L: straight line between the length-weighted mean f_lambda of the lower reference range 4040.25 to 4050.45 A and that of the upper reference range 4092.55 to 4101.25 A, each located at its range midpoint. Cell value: -1.9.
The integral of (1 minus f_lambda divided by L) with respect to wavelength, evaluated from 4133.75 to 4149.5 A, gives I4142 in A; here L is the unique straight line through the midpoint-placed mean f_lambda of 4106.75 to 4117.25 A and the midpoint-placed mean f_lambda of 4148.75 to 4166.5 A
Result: 1.1 A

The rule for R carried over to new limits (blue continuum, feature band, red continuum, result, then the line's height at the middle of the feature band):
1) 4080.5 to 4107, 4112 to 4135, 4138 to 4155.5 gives -1.0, 10.5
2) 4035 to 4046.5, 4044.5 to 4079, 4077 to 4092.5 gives 0.0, 11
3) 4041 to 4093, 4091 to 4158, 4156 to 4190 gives 0.6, 10.7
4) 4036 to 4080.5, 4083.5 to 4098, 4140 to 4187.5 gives 0.6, 11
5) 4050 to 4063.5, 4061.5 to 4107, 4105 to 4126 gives 0.9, 11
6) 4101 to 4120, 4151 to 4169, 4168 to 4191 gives -1.0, 10.5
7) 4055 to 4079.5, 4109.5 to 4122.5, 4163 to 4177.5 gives -0.1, 10.7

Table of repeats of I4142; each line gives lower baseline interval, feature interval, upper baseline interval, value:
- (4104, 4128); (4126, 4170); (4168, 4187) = -1.11 A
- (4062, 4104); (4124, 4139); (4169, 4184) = -0.82 A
